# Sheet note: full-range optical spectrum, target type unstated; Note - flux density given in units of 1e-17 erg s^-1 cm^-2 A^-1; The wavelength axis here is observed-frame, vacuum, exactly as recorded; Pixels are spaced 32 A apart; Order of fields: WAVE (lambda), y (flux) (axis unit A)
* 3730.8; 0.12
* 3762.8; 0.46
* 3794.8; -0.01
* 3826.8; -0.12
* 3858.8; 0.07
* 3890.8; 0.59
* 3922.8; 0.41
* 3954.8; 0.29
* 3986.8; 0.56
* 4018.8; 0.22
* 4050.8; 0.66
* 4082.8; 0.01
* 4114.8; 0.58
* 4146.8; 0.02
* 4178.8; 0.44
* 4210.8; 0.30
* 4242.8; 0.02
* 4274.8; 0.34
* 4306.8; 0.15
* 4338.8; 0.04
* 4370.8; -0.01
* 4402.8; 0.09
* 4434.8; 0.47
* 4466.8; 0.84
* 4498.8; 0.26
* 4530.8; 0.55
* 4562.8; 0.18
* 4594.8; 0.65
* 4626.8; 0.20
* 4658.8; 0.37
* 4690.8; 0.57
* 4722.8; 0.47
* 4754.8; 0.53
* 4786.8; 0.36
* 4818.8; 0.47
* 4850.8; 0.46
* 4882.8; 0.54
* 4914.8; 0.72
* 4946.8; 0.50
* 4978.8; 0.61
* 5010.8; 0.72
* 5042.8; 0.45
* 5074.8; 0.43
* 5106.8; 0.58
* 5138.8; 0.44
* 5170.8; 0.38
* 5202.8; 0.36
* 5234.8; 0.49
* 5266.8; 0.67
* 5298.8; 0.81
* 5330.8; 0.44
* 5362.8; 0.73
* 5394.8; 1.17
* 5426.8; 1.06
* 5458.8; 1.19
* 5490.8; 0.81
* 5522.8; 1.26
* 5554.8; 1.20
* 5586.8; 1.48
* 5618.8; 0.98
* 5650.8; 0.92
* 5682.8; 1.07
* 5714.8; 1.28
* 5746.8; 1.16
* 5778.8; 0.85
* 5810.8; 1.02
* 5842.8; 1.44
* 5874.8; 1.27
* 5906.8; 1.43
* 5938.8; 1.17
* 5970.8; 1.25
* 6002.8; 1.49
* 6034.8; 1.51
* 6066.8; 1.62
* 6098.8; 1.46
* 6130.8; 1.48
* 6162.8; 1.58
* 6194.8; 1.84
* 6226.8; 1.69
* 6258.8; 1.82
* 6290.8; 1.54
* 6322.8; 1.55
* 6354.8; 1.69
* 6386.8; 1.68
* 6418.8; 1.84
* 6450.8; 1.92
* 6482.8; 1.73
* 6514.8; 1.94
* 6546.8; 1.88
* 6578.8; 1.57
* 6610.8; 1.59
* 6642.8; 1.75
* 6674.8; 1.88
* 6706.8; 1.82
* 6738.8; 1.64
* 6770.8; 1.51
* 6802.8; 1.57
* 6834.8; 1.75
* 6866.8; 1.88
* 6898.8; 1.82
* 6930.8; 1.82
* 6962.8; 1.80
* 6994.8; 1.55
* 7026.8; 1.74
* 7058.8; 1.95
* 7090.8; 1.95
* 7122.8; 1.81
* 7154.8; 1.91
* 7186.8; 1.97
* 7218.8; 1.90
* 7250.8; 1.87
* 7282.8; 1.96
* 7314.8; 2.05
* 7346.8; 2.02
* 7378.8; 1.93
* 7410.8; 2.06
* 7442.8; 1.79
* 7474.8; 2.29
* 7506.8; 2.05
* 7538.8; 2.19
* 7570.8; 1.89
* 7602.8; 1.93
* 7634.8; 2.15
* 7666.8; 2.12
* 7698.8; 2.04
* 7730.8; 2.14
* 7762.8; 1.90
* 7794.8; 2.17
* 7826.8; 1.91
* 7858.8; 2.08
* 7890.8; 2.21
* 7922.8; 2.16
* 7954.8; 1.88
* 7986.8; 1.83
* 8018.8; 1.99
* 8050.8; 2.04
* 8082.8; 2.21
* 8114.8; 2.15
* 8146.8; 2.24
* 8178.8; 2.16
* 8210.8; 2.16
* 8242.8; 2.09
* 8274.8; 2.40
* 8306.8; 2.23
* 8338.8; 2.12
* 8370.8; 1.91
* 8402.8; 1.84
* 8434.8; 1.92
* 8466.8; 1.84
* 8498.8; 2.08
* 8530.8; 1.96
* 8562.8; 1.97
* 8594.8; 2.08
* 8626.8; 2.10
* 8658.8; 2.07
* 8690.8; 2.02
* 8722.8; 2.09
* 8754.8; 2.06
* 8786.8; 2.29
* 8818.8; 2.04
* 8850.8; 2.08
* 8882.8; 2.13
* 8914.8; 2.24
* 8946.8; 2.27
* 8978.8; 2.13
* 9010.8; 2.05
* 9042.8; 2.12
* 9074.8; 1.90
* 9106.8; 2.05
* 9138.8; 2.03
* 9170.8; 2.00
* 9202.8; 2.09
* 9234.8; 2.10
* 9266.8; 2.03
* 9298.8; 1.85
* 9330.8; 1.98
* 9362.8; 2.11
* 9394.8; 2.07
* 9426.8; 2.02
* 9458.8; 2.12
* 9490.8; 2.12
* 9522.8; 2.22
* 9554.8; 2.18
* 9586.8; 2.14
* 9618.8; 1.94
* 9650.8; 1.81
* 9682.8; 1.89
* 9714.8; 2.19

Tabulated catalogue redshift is 0.35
